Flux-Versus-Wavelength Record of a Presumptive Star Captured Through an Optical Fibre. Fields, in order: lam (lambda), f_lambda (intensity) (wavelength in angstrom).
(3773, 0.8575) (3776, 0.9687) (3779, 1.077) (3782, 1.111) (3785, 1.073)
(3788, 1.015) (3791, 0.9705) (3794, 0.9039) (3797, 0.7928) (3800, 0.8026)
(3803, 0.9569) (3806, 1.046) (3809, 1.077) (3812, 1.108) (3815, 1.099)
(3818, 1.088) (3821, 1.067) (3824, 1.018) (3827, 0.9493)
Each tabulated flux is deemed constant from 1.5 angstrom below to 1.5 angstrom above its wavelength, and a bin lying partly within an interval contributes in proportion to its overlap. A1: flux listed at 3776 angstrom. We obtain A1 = 0.9687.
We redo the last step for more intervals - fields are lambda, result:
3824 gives 1.018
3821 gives 1.067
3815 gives 1.099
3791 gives 0.9705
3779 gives 1.077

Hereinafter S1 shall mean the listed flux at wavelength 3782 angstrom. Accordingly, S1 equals 1.111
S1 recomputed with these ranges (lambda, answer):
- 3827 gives 0.9493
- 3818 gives 1.088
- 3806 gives 1.046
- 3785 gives 1.073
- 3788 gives 1.015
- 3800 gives 0.8026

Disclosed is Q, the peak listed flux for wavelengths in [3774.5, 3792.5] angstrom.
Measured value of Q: 1.111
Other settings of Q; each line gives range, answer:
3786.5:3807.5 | 1.046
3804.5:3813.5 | 1.108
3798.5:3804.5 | 0.9569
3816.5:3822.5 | 1.088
